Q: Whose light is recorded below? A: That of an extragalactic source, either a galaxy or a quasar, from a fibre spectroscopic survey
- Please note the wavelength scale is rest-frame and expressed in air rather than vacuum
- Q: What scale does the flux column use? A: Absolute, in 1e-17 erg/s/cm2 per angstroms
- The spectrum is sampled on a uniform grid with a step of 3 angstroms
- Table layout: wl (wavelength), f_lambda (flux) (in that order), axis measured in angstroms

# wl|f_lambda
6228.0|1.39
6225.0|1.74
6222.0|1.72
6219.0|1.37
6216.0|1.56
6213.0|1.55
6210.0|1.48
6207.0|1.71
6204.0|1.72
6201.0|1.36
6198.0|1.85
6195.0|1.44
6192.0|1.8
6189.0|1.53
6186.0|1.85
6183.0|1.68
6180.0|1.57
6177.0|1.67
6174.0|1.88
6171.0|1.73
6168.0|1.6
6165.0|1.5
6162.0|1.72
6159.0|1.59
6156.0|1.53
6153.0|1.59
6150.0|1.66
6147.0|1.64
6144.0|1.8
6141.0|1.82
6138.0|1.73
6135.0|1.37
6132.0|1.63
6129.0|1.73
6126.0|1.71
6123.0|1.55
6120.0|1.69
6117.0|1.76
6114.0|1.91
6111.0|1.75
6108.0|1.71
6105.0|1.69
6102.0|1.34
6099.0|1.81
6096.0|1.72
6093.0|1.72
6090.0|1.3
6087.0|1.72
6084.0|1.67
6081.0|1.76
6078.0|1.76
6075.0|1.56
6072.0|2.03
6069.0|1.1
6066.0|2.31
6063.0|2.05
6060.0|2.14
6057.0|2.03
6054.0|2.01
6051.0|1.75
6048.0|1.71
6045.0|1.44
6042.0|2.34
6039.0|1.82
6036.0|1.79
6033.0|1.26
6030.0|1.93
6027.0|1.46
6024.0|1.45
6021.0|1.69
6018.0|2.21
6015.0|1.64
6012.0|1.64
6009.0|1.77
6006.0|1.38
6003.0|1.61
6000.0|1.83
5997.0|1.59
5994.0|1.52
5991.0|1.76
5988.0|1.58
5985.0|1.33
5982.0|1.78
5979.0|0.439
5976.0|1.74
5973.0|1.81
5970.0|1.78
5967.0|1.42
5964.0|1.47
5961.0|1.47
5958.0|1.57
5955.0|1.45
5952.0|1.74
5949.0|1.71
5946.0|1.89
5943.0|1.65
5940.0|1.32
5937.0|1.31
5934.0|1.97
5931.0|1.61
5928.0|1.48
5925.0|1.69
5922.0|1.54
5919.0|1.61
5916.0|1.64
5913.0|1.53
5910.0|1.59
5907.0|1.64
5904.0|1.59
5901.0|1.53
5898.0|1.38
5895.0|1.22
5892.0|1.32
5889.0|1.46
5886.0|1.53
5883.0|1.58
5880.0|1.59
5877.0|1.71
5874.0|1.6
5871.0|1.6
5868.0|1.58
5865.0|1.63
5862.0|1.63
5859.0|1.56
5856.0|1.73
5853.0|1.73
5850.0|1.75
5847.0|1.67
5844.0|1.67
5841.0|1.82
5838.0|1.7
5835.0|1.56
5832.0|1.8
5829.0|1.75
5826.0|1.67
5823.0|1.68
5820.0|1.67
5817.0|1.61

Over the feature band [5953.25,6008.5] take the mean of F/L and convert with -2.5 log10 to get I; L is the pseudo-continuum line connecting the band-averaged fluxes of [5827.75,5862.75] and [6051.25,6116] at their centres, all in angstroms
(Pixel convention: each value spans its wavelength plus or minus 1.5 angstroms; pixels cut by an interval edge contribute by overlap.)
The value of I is 0.13 mag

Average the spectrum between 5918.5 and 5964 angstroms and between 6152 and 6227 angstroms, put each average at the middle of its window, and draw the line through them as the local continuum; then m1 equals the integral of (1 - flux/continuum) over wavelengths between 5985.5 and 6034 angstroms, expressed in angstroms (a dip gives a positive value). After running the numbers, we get -1.1 angstroms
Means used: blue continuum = 1.6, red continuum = 1.63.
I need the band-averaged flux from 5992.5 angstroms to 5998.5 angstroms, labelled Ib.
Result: 1.56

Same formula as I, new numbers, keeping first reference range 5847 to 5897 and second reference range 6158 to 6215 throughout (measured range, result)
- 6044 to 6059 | -0.125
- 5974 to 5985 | 0.190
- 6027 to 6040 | -0.037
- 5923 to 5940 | 0.004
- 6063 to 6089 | -0.083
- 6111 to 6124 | -0.070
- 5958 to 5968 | 0.088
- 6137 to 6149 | -0.071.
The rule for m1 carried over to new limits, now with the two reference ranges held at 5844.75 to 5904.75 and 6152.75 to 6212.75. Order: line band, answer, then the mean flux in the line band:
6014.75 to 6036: -0.9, 1.67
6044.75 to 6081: -5.0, 1.83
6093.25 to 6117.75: -1.3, 1.71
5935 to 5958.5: 0.0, 1.59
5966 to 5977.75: -0.6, 1.67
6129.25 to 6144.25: -0.3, 1.66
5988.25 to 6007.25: -0.2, 1.62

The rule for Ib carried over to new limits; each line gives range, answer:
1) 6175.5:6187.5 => 1.69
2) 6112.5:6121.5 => 1.79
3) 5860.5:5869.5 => 1.61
